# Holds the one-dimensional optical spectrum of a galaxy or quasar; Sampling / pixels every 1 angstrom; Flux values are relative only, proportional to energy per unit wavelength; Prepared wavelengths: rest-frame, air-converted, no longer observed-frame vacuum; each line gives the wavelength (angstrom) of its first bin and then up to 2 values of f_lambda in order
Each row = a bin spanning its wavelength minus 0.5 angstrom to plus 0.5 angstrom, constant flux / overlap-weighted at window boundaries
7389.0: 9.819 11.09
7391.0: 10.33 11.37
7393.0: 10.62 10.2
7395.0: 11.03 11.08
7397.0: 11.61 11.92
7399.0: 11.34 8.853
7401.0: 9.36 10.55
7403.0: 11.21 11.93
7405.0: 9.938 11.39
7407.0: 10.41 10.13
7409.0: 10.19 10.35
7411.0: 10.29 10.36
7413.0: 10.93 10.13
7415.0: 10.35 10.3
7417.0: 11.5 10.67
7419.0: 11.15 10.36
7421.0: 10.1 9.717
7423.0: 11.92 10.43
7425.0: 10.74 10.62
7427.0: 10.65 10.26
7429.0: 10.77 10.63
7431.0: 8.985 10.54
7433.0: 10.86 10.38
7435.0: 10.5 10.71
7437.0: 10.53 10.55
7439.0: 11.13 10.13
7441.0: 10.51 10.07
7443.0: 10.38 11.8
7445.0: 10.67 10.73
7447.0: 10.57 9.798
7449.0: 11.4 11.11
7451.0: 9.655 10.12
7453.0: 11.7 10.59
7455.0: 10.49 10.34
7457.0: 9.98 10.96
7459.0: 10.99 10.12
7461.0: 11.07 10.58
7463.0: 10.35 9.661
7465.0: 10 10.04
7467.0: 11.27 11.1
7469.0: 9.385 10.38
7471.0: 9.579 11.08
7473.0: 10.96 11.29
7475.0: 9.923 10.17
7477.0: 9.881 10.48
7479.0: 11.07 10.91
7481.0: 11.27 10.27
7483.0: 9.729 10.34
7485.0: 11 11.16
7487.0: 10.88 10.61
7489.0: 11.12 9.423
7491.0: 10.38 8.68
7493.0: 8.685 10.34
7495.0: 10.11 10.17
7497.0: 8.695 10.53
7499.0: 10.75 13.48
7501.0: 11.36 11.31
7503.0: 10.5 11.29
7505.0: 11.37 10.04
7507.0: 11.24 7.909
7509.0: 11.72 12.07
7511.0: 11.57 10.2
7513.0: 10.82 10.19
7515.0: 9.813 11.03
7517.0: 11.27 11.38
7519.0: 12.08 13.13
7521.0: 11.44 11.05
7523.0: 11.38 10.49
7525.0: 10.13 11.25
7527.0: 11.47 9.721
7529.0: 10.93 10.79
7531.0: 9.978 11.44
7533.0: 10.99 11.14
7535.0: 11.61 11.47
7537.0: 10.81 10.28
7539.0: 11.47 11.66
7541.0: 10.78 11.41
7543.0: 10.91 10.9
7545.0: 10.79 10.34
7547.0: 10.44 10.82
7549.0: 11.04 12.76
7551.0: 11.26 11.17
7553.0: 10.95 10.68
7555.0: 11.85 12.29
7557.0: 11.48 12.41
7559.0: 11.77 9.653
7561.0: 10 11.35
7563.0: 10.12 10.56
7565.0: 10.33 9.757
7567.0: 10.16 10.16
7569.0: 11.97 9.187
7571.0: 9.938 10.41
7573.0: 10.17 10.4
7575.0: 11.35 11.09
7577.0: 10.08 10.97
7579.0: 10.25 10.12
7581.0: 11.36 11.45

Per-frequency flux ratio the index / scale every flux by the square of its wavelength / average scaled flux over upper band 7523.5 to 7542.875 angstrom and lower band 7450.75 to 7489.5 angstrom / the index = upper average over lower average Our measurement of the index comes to 1.1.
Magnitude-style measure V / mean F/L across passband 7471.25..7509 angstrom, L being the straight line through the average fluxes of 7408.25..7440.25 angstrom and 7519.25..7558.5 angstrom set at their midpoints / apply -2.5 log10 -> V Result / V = 0.04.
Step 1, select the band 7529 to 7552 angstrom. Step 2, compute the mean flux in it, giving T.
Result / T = 11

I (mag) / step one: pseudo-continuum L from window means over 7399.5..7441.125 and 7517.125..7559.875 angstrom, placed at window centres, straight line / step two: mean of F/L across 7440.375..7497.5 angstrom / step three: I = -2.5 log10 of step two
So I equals 0.04 mag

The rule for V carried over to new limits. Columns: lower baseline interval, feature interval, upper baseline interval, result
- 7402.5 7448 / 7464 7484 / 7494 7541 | 0.034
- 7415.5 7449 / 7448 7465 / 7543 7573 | 0.010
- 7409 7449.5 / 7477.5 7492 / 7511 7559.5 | 0.030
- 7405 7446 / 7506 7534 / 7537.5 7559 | 0.014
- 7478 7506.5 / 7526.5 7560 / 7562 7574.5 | -0.074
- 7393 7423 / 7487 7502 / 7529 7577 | 0.043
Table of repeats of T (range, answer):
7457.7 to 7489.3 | 10.5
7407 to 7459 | 10.5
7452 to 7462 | 10.7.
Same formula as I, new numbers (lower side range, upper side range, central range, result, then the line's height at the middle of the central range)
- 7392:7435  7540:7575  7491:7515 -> 0.021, 10.8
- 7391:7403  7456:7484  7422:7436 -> 0.007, 10.6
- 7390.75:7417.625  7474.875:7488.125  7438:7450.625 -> -0.007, 10.6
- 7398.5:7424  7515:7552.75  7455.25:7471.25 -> 0.040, 10.8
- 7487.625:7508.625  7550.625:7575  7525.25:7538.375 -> -0.033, 10.6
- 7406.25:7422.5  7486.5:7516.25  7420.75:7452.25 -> -0.007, 10.5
